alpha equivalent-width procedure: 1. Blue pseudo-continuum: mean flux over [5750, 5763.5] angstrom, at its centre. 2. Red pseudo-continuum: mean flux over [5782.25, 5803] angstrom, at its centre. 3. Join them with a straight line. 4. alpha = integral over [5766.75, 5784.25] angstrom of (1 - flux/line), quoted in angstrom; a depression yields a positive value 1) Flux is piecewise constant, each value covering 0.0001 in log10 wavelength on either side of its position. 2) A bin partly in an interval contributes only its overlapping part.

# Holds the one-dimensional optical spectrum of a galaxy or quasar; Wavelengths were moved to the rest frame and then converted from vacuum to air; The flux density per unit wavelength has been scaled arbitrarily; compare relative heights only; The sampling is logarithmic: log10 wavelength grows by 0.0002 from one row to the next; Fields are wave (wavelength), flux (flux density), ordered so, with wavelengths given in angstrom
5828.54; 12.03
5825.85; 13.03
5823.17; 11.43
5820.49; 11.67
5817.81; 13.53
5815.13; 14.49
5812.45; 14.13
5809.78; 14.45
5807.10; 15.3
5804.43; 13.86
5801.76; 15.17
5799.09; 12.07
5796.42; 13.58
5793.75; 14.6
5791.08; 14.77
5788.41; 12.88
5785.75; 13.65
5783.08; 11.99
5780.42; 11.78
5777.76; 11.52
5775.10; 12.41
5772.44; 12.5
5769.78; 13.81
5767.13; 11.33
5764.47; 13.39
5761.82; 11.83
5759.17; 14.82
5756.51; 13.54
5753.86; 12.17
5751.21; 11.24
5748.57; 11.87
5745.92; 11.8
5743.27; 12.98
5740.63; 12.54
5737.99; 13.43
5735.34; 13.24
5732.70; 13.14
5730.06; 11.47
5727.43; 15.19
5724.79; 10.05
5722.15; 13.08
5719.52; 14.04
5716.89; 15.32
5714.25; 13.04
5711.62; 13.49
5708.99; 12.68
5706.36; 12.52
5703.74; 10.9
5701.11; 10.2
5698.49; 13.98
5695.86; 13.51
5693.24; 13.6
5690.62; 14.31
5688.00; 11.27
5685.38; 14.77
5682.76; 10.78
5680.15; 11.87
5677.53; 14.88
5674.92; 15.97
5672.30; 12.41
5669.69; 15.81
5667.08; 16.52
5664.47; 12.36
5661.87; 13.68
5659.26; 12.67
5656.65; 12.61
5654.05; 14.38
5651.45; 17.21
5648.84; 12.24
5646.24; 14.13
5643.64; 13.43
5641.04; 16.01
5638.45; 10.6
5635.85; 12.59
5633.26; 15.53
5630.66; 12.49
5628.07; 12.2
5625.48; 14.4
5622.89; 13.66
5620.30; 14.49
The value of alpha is 1.27 angstrom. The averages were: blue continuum 12.7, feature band 12.2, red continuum 13.6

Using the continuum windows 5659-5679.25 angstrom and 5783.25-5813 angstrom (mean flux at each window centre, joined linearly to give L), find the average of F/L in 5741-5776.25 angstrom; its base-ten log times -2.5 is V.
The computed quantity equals 0.12 mag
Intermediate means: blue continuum 14.3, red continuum 14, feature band 12.6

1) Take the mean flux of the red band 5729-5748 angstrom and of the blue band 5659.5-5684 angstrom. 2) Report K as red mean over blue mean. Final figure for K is 0.9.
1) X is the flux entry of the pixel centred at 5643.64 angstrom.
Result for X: 13.43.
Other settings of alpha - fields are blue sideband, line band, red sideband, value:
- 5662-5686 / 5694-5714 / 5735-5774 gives 1.4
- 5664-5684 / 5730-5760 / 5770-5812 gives 2.0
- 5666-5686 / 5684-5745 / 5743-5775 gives 1.8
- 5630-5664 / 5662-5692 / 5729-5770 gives -0.8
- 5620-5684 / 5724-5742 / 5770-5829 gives 0.9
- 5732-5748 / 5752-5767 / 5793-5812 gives 0.3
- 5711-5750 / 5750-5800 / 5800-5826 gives 2.0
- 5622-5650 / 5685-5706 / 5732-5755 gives 0.3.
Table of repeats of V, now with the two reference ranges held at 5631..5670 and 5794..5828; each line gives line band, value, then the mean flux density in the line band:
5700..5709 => 0.20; 11.4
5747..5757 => 0.13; 12.1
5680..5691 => 0.11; 12.5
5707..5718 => 0.02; 13.5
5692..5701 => 0.05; 13.2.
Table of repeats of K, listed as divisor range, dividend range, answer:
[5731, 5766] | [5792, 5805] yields 1.09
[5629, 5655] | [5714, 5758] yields 0.93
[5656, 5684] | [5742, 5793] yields 0.93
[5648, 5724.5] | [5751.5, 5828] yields 0.98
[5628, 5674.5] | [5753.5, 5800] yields 0.94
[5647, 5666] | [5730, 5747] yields 0.93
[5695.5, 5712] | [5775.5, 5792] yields 1.03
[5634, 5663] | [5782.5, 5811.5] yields 1.02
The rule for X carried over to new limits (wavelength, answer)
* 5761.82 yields 11.83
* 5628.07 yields 12.2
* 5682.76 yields 10.78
